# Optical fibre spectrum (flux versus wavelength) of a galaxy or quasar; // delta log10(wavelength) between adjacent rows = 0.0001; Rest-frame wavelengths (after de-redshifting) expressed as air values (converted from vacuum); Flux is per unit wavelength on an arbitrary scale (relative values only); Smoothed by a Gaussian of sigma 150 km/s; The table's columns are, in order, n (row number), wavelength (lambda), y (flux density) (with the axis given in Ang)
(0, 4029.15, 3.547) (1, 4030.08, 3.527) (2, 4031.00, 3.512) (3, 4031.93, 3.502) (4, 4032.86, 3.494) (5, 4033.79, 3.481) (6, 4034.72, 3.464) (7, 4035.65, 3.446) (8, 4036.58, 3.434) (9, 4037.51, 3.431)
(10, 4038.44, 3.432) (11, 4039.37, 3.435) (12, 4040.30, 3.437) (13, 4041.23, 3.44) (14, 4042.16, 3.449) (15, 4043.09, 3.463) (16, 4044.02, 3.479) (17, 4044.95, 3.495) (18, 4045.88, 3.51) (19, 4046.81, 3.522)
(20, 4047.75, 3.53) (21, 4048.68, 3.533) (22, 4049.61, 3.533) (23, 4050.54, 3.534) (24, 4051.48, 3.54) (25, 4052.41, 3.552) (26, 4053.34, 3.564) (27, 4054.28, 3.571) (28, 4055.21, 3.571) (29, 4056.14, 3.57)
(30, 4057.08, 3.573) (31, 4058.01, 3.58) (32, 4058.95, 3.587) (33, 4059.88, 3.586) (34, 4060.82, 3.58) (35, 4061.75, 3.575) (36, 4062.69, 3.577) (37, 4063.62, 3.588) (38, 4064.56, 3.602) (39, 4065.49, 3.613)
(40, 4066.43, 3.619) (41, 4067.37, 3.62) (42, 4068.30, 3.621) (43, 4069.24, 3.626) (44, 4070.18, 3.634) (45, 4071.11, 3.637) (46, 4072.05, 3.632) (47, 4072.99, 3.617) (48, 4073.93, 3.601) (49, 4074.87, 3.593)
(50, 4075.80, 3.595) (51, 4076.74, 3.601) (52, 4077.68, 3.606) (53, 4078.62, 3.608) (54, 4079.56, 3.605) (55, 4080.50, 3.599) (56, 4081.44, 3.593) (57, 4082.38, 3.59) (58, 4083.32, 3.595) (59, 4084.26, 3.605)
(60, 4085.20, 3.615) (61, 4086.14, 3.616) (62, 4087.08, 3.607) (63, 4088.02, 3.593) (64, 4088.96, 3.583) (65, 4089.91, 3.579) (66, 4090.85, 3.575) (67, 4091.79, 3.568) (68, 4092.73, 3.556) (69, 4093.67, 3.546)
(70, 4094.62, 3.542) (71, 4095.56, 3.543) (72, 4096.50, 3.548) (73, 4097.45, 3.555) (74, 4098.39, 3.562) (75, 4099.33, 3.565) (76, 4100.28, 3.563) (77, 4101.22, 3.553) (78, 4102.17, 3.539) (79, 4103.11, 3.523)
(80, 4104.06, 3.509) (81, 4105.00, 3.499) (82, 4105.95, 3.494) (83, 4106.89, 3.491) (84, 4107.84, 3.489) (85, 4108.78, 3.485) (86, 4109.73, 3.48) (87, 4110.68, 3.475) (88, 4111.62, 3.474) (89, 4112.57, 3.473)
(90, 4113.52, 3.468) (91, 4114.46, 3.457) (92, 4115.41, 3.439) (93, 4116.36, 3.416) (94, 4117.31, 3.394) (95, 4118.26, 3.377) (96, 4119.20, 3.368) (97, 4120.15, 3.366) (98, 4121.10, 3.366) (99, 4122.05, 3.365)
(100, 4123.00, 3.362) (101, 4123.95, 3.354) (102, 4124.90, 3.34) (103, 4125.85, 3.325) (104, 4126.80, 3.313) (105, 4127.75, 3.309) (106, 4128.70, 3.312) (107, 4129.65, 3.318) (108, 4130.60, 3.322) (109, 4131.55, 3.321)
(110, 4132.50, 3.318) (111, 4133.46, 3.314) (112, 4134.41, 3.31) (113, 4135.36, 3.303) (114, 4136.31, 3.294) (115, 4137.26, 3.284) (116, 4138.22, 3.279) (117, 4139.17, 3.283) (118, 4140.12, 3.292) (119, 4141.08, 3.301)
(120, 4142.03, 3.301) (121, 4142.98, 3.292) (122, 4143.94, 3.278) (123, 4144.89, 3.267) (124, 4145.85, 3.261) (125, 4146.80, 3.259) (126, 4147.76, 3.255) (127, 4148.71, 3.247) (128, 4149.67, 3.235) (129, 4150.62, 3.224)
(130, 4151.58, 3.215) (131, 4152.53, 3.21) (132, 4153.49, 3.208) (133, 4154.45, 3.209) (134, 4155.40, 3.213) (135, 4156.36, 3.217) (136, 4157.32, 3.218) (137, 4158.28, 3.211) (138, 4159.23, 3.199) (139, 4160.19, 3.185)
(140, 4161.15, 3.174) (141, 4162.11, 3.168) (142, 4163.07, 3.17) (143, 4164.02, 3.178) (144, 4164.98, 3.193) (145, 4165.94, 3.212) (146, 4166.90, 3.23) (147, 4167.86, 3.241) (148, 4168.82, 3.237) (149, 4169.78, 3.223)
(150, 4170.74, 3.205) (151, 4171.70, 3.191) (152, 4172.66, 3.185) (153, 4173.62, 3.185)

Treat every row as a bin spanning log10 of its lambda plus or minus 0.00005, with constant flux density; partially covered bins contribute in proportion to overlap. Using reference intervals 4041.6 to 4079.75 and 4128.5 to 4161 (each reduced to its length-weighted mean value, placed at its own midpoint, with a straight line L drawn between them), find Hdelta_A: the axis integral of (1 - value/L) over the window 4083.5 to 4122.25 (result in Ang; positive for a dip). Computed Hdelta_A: -1.05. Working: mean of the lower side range 3.57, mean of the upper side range 3.26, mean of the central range 3.51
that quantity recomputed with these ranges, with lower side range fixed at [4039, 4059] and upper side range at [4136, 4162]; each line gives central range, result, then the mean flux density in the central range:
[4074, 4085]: -0.5 Ang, 3.6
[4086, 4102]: -0.8 Ang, 3.57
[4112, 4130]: -0.3 Ang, 3.38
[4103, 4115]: -0.5 Ang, 3.48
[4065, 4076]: -0.5 Ang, 3.62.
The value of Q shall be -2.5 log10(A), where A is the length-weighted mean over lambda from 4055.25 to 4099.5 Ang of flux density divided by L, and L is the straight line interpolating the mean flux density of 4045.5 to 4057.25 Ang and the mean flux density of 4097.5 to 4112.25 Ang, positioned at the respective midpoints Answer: -0.02 mag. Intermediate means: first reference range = 3.54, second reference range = 3.51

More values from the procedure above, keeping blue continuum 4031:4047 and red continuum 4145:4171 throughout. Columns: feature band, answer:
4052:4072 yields -0.055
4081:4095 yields -0.069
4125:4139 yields -0.013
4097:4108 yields -0.063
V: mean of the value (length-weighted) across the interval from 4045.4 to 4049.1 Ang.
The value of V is 3.52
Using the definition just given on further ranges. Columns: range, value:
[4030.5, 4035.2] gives 3.49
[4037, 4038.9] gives 3.43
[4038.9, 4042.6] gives 3.44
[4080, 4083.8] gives 3.59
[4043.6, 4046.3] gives 3.5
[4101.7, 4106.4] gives 3.51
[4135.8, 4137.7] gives 3.3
